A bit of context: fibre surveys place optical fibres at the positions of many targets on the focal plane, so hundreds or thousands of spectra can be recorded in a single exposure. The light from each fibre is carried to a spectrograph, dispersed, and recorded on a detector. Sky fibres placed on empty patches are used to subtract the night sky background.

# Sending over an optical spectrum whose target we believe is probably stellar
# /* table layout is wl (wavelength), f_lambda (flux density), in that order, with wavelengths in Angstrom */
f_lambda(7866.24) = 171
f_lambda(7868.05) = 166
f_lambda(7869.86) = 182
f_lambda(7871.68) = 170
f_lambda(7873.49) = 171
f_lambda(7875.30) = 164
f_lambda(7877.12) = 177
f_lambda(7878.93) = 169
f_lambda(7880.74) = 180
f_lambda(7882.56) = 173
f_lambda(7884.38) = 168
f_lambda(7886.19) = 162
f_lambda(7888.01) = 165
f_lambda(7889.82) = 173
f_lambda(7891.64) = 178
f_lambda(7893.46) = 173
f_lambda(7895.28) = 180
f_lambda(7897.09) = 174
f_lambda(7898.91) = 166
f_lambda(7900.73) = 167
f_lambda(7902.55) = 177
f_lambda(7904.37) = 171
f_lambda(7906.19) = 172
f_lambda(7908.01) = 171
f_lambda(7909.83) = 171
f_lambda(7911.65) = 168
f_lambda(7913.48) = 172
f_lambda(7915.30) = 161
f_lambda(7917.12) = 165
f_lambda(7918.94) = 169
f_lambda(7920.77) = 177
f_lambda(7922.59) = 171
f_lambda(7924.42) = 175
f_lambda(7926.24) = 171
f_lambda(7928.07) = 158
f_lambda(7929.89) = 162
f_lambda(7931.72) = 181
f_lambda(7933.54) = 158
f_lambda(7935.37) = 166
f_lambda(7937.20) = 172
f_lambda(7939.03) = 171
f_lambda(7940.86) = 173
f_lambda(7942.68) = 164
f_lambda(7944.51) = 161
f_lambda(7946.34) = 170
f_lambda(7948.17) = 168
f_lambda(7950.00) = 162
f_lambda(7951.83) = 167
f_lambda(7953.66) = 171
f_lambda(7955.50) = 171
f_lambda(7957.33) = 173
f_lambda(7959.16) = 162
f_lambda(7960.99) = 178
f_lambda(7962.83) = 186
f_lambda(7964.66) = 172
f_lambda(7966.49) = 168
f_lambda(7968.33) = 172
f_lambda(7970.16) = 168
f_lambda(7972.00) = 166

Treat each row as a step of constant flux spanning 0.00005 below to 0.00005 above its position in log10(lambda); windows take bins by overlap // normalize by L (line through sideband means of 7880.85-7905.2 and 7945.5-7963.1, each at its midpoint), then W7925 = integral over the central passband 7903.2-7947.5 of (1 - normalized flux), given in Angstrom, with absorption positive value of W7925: 0.53 Angstrom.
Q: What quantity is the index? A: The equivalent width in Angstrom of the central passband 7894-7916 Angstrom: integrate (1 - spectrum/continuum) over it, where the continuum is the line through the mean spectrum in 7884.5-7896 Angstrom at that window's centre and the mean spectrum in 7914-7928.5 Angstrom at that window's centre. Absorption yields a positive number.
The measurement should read -0.1 Angstrom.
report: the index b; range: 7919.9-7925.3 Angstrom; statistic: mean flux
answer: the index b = 174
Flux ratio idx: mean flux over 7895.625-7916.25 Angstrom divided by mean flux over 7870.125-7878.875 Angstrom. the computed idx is 1.00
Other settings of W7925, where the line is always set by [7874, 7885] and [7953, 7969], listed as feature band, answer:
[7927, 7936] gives 0.4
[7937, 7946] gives 0.2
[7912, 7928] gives 0.3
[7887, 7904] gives 0.0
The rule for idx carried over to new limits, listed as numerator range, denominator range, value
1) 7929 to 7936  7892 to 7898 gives 0.95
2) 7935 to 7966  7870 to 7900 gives 0.99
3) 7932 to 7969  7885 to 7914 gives 0.99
